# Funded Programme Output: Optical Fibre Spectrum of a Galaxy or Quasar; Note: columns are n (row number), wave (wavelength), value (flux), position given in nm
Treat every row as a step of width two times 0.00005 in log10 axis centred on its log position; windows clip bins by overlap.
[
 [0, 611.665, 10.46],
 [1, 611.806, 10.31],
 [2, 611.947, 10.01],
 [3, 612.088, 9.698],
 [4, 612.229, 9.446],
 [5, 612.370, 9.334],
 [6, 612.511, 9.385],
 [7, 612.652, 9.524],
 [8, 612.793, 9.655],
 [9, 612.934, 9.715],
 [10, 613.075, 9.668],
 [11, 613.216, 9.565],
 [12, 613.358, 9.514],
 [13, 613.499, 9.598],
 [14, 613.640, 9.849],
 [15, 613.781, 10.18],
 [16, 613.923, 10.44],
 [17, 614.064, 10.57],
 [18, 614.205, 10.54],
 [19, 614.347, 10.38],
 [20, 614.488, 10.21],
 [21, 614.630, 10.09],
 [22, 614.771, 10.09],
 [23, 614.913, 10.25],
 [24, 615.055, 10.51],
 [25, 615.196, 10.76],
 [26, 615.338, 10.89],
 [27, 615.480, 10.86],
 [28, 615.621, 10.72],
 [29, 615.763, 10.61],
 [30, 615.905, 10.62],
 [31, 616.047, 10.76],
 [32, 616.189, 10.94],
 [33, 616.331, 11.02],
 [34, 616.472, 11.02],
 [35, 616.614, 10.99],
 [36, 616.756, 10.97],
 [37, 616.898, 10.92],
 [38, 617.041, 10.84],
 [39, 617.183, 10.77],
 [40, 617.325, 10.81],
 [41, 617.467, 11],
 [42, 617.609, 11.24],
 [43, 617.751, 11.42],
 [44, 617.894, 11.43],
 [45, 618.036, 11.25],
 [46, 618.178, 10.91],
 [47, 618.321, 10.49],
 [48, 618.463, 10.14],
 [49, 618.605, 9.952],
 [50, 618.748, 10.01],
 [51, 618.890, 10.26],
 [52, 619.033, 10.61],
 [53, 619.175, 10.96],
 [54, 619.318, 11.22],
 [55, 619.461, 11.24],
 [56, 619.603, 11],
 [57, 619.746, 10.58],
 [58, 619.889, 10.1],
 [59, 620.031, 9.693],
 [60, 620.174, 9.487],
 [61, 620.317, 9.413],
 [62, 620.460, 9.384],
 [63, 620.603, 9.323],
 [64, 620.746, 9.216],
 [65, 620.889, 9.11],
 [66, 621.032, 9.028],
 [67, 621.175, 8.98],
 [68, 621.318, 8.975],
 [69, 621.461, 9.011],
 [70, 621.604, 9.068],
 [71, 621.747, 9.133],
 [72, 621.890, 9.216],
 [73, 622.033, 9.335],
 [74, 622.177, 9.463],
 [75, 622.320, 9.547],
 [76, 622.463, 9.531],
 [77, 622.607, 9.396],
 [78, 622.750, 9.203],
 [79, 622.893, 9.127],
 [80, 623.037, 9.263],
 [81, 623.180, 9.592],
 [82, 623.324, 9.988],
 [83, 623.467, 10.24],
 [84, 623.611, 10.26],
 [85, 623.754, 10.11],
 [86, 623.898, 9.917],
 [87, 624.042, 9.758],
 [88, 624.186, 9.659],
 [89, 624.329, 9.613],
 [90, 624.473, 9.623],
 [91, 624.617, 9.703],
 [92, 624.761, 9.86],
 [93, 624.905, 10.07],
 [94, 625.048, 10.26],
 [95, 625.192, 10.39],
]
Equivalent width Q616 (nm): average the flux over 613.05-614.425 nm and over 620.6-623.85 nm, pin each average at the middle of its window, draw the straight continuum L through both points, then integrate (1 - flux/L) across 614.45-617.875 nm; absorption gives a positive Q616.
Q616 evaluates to -0.32 nm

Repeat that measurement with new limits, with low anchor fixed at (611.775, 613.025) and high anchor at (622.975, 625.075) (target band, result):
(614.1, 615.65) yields -0.12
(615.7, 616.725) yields -0.12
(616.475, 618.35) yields -0.24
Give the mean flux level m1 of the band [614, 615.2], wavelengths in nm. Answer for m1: 10.4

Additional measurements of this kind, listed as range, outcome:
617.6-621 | 10.3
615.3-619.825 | 10.8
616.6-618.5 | 11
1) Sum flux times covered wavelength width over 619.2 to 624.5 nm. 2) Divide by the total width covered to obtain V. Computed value 9.65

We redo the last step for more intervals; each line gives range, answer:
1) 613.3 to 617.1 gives 10.5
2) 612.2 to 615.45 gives 10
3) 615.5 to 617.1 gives 10.9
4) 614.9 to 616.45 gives 10.8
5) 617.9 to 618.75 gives 10.6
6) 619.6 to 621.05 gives 9.62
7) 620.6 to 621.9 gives 9.09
